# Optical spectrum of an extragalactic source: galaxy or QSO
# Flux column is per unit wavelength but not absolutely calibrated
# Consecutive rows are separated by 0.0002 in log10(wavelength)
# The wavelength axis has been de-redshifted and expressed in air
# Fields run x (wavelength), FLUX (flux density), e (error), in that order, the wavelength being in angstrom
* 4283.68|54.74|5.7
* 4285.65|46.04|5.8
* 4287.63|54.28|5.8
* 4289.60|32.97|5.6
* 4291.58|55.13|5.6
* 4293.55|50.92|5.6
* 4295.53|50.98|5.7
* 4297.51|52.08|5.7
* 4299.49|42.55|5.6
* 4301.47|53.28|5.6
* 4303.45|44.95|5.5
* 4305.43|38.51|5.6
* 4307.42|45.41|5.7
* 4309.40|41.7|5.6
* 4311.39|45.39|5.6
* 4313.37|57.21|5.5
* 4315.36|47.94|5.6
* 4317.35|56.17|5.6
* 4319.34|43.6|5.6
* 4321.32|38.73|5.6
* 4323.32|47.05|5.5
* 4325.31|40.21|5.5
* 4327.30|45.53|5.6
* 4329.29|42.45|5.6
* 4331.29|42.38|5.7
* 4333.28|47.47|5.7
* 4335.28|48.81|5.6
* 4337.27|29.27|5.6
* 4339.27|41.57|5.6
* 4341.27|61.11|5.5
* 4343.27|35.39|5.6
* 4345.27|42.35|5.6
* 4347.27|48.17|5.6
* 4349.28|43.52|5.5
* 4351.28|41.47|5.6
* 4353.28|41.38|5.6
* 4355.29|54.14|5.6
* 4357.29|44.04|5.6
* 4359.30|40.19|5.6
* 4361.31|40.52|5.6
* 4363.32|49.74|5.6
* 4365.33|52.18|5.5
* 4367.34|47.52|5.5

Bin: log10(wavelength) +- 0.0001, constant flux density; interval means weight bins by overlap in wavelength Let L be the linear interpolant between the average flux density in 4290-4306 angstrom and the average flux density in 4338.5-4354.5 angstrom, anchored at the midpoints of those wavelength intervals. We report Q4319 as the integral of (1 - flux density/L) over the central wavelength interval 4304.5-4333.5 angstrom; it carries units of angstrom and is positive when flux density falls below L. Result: 0.8 angstrom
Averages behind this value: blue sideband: 48.2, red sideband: 44.5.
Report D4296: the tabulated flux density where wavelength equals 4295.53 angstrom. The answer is 50.98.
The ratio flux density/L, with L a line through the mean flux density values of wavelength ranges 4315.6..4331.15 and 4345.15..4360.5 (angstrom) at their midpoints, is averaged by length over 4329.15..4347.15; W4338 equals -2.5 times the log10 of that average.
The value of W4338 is 0.02 mag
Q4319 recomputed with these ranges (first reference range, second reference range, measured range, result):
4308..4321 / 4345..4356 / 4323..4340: 1.5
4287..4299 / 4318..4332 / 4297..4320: -0.6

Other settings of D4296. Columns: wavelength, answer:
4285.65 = 46.04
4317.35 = 56.17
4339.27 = 41.57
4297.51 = 52.08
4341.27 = 61.11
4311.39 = 45.39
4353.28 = 41.38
